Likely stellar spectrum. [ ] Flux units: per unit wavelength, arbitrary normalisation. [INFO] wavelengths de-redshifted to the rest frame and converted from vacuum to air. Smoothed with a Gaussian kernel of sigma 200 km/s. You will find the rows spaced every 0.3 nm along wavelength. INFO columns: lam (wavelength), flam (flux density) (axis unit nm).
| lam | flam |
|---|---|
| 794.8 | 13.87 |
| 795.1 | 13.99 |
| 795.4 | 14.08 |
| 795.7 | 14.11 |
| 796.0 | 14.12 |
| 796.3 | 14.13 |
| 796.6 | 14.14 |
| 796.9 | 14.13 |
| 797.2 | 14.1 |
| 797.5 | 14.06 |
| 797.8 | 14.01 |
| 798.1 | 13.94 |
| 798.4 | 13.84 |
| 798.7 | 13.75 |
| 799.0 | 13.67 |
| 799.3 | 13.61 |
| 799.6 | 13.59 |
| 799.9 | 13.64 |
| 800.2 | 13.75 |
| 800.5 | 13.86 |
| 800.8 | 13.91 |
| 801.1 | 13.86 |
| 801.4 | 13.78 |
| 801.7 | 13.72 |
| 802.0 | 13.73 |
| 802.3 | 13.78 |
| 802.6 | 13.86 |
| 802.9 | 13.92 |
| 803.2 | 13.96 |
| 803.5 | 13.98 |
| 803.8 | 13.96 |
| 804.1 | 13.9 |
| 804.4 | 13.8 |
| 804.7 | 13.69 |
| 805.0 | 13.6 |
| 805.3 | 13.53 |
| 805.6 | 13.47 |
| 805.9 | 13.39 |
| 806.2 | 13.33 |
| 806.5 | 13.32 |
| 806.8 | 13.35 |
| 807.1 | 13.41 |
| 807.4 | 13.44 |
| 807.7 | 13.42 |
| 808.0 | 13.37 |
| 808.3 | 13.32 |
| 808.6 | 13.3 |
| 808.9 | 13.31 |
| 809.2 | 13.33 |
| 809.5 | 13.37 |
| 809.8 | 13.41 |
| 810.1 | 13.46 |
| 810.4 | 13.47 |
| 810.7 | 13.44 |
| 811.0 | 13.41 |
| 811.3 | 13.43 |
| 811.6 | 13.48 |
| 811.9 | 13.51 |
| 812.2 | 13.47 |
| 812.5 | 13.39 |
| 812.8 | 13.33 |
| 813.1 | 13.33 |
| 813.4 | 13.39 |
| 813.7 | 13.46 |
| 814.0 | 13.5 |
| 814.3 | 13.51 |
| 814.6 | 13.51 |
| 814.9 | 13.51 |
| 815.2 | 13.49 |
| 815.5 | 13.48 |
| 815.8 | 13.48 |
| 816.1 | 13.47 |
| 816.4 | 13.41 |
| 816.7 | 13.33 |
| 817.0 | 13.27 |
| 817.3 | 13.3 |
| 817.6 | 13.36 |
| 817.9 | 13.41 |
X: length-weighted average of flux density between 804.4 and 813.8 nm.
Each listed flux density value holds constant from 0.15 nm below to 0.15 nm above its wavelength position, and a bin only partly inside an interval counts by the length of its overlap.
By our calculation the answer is 13.4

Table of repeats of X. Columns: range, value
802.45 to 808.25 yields 13.6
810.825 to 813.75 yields 13.4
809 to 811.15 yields 13.4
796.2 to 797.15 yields 14.1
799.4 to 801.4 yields 13.8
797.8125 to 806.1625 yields 13.8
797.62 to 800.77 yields 13.8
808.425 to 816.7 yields 13.4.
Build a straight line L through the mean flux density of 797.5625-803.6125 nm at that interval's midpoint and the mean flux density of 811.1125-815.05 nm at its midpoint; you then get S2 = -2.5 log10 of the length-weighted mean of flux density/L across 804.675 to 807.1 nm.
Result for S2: 0.02 mag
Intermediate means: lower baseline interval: 13.8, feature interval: 13.4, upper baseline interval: 13.4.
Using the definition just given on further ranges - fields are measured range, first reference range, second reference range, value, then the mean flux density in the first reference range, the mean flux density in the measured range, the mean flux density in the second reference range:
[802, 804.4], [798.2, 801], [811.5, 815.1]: -0.018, 13.7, 13.9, 13.4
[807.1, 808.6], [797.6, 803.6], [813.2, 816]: 0.021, 13.8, 13.4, 13.5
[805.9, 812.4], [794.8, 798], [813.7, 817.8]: 0.020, 14.1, 13.4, 13.4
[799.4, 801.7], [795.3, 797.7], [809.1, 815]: 0.013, 14.1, 13.8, 13.4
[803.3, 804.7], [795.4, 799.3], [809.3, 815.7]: -0.011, 14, 13.9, 13.4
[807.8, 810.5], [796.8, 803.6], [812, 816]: 0.018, 13.8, 13.4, 13.5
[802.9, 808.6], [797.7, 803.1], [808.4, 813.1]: 0.002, 13.8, 13.6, 13.4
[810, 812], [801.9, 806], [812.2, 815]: 0.005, 13.8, 13.5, 13.4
